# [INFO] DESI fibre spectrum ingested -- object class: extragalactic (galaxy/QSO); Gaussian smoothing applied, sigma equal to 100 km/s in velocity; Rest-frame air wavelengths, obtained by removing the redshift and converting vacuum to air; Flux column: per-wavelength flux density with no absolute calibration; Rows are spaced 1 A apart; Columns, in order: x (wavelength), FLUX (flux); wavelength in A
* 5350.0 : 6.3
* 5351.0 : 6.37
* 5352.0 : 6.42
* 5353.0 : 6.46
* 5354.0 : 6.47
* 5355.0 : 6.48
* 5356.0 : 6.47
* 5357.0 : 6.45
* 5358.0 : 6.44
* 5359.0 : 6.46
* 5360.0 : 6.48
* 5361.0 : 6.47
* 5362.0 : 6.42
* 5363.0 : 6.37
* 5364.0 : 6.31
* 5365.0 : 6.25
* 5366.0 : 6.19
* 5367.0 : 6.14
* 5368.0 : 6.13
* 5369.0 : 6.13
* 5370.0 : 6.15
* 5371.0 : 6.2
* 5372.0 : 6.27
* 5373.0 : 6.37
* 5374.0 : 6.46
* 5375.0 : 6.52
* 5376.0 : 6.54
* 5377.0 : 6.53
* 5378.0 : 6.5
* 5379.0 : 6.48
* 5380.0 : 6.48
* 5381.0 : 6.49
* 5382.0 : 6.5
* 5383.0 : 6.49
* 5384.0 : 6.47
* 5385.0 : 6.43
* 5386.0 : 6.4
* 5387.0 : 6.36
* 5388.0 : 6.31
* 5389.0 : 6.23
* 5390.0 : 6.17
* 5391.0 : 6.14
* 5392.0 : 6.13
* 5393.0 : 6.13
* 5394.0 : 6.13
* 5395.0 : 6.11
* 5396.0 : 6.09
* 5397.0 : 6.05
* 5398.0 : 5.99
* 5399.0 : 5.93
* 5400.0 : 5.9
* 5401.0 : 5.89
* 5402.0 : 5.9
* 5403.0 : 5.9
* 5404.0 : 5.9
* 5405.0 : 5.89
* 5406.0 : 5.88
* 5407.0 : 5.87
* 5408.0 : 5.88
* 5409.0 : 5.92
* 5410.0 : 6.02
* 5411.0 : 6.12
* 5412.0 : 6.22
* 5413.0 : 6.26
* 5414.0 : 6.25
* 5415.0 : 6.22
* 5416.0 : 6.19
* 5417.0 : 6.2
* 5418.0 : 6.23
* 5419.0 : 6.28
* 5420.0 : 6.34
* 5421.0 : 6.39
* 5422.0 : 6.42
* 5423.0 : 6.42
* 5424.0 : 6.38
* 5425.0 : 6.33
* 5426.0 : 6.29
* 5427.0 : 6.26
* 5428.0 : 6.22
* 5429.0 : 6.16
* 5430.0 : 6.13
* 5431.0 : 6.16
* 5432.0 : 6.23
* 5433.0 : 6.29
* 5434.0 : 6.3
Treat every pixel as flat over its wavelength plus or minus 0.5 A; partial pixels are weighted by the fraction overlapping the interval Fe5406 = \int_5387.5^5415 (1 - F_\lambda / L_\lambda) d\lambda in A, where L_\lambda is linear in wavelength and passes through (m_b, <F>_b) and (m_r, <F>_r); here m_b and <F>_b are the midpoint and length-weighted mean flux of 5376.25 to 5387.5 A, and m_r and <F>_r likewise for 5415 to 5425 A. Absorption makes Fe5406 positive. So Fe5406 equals 1.5 A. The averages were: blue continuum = 6.47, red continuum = 6.31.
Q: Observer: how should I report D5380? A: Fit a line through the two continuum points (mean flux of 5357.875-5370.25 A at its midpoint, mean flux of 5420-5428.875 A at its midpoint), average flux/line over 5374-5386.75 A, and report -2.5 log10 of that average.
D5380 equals -0.03 mag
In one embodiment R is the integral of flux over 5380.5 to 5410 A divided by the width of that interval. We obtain 6.12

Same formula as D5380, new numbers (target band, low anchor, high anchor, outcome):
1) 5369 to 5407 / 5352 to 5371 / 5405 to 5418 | -0.002 mag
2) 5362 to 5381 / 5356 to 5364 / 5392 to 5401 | -0.006 mag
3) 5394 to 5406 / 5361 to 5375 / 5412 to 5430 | 0.056 mag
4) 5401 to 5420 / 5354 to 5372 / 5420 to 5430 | 0.044 mag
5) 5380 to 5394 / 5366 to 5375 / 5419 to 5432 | -0.012 mag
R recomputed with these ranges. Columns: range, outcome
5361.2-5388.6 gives 6.37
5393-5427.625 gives 6.12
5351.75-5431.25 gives 6.25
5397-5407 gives 5.91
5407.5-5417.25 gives 6.13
